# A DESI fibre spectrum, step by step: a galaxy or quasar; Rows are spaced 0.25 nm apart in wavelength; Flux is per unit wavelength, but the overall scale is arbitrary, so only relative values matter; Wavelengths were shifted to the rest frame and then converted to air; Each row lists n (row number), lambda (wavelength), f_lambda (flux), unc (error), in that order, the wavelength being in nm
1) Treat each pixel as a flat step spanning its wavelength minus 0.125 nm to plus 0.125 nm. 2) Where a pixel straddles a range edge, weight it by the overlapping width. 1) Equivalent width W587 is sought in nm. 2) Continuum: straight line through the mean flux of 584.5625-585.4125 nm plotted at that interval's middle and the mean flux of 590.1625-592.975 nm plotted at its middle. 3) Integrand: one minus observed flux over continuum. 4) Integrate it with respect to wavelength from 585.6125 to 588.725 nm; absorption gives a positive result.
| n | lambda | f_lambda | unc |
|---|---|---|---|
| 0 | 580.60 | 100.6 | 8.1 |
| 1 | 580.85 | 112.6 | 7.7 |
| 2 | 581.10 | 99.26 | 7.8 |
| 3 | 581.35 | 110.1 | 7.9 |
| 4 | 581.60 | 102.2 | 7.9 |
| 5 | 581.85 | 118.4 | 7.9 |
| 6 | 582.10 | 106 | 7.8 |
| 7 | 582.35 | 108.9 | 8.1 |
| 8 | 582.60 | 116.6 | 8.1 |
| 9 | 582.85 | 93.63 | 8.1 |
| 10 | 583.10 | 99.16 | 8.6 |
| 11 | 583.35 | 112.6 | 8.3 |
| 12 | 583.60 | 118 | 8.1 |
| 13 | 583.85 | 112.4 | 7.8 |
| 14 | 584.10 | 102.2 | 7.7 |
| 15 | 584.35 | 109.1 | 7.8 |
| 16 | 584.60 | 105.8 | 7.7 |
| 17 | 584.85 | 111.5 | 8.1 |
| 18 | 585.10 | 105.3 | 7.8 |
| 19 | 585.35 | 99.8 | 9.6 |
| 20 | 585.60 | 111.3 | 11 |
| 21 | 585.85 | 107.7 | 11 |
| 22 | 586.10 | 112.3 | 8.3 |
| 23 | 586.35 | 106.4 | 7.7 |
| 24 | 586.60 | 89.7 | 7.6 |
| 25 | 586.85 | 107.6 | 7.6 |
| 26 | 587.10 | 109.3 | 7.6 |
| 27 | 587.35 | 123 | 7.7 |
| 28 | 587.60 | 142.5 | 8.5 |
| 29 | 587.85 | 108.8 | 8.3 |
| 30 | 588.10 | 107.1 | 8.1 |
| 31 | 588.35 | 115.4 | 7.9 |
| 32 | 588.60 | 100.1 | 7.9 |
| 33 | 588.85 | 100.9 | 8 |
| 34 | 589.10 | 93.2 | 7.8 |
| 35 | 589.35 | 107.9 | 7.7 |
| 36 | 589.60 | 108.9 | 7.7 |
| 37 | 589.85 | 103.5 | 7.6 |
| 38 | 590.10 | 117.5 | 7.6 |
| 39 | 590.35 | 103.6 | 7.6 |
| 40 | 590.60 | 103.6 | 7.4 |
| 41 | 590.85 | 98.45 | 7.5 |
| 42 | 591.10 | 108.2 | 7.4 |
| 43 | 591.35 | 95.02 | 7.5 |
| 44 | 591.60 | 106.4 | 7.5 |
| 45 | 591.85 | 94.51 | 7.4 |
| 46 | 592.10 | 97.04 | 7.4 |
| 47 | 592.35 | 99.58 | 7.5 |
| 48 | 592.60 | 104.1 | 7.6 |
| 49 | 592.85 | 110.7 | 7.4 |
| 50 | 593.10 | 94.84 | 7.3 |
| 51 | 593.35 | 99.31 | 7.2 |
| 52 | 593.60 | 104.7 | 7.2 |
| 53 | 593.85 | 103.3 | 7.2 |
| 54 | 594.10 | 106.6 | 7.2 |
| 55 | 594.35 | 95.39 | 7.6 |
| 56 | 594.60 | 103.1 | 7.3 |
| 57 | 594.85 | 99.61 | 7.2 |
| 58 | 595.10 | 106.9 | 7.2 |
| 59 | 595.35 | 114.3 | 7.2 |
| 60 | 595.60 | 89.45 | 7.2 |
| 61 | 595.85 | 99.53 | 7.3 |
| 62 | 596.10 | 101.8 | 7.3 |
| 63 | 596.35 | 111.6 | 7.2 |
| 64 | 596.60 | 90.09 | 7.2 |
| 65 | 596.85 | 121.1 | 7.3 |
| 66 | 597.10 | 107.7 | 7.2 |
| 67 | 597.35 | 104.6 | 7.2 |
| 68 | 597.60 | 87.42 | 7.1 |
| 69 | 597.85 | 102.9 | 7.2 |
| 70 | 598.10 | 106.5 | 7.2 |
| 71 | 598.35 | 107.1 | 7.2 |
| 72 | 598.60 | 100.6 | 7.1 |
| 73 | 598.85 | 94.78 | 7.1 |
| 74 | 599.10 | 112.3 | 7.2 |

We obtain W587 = -0.18 nm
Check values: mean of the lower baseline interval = 106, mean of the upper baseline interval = 102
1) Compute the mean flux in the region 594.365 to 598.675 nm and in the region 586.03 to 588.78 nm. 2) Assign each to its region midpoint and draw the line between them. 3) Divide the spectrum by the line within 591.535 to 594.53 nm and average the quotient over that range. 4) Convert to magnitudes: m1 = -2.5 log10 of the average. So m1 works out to 0.05 mag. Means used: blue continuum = 111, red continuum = 103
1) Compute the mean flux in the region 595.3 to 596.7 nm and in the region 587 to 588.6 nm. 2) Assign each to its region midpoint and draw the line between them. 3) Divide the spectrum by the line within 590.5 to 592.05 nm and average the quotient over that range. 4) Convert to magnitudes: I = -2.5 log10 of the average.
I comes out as 0.09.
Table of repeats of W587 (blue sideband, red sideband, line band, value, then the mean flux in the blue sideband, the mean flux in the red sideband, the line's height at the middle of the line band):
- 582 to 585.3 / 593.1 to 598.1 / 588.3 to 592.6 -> 0.07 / 108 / 103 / 105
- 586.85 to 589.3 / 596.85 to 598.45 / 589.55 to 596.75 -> 0.32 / 111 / 104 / 107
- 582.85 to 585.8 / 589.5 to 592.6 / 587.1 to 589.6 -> -0.14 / 107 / 103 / 105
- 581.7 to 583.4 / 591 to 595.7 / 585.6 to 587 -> 0.00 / 108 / 102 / 106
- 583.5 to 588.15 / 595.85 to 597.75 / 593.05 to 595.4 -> 0.05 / 110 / 103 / 105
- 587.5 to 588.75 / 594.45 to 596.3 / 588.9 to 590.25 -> 0.07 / 114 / 102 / 112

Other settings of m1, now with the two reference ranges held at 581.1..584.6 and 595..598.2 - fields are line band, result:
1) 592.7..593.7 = 0.02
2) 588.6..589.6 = 0.04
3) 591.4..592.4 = 0.06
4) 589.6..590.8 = -0.01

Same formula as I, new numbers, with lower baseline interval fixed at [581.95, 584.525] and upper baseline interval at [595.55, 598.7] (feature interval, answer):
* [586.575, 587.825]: -0.093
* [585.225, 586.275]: -0.008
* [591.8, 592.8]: 0.047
